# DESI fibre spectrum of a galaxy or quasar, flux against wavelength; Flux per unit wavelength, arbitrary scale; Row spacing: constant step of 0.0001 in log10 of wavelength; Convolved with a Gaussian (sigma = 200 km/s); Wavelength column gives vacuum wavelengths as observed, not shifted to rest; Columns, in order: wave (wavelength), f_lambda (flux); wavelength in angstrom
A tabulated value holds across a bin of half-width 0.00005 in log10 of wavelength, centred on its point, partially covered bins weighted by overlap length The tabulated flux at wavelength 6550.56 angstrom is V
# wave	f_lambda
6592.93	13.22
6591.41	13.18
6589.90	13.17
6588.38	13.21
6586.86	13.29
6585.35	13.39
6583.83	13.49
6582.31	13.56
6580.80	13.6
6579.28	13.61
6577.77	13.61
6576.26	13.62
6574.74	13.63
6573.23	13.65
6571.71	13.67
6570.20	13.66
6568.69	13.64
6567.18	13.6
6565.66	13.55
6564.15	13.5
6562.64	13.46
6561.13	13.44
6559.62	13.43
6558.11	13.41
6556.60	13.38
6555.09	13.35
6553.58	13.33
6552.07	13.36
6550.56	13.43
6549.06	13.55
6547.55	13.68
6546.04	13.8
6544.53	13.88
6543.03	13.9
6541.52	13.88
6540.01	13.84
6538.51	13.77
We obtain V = 13.43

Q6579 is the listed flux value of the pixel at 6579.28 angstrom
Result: 13.61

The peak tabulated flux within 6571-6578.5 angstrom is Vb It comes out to 13.67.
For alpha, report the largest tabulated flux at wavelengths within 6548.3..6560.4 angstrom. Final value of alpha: 13.55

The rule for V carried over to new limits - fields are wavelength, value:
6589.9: 13.17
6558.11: 13.41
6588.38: 13.21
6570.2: 13.66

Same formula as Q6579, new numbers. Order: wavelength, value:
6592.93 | 13.22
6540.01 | 13.84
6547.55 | 13.68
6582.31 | 13.56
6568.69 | 13.64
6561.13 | 13.44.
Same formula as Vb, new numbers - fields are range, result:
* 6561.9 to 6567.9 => 13.6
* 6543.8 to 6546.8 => 13.88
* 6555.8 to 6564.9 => 13.5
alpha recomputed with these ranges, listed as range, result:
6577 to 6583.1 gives 13.61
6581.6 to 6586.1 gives 13.56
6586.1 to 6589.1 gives 13.29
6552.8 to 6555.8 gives 13.35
